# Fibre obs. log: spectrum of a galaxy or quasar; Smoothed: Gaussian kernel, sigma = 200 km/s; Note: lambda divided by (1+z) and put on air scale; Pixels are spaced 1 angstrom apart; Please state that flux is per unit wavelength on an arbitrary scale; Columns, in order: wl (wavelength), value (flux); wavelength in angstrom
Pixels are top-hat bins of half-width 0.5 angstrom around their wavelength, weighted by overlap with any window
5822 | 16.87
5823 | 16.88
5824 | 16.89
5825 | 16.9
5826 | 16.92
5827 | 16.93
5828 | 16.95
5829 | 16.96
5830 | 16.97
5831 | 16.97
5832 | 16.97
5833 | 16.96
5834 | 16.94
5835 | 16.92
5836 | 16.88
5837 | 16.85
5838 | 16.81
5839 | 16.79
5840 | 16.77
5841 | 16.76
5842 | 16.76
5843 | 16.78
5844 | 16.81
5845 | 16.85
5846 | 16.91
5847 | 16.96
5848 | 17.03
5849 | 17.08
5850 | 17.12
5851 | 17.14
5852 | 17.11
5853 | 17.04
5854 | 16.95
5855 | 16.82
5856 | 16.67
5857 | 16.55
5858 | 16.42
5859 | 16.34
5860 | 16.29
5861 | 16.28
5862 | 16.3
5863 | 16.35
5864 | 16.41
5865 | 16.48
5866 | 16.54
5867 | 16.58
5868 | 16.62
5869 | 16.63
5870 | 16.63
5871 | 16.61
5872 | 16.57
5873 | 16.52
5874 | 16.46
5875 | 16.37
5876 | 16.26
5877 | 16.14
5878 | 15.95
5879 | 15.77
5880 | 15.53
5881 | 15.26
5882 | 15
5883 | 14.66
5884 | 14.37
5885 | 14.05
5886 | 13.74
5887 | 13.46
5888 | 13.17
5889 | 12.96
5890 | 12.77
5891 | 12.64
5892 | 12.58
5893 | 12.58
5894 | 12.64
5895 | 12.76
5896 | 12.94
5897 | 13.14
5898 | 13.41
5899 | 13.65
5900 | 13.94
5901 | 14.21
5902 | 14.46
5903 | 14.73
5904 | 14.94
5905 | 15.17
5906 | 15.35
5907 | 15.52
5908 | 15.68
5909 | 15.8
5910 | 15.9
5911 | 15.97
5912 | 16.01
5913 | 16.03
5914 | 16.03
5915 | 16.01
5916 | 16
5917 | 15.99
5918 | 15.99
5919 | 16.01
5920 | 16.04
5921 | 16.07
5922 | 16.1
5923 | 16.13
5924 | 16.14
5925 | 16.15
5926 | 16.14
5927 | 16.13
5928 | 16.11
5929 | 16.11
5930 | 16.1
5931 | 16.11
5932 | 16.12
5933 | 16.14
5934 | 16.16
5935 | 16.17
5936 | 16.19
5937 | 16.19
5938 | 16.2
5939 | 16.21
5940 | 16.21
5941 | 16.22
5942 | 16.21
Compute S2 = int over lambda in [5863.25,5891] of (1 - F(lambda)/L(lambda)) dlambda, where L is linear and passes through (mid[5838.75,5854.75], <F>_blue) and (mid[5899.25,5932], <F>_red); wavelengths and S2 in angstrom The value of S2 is 1.66 angstrom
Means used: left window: 16.9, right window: 15.7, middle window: 15.4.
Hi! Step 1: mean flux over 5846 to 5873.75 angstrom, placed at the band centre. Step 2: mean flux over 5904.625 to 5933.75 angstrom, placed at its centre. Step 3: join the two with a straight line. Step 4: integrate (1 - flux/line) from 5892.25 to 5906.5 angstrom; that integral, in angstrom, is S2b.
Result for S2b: 2.09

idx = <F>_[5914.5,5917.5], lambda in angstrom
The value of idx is 16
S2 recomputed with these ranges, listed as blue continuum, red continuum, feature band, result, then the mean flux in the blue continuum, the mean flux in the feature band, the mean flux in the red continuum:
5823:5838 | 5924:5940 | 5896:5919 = 1.7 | 16.9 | 15.1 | 16.2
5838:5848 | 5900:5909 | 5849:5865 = -0.2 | 16.8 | 16.7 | 15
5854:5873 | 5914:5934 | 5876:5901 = 3.7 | 16.5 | 13.9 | 16.1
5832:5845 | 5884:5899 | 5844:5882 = -3.6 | 16.8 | 16.5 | 13.1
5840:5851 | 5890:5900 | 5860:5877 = -1.6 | 16.9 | 16.5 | 13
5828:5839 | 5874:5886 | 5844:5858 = -0.5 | 16.9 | 16.9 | 15.4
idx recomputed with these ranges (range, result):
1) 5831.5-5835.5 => 16.9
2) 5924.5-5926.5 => 16.1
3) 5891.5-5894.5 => 12.6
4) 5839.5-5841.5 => 16.8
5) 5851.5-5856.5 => 16.9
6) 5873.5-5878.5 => 16.2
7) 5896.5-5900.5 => 13.5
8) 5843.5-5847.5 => 16.9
